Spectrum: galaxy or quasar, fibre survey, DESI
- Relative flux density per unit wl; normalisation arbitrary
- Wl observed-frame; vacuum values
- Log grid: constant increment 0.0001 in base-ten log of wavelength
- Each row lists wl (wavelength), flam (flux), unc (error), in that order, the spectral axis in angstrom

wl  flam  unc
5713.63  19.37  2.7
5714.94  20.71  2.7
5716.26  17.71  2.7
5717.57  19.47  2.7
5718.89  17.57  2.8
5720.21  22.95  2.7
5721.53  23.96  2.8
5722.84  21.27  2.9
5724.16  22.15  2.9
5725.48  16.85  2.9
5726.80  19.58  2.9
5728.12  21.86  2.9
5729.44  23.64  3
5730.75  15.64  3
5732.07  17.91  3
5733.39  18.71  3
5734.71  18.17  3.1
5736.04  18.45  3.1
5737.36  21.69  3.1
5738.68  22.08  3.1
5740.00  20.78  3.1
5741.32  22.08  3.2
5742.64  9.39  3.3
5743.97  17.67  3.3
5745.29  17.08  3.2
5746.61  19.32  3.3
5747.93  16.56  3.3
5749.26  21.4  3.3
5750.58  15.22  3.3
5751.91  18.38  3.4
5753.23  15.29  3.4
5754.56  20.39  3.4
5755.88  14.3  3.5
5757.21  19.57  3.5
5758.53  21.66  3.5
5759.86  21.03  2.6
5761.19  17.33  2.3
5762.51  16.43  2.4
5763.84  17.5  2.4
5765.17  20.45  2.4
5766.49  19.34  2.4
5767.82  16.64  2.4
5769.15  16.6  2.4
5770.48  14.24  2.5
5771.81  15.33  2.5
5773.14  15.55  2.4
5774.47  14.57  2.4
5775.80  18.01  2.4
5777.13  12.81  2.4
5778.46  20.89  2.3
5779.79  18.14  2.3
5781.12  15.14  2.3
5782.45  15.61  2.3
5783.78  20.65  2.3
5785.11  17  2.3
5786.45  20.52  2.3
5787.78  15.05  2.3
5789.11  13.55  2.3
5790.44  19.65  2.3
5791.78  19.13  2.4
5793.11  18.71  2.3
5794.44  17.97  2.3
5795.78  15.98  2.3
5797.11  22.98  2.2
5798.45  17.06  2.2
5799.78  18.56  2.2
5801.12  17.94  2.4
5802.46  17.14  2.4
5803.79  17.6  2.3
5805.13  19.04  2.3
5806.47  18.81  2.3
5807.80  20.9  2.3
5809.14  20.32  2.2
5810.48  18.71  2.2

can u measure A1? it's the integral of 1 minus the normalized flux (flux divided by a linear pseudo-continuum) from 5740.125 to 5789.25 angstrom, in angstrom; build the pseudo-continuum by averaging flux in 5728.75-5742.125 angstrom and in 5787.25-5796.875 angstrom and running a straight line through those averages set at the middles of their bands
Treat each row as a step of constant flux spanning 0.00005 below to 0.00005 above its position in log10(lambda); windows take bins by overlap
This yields 3.2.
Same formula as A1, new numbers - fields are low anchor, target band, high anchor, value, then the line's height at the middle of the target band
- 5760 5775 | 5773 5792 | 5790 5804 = 0.65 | 17.7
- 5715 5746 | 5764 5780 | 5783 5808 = 1.57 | 18.7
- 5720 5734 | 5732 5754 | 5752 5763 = 1.16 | 19.3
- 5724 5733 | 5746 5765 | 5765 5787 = -0.13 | 18.1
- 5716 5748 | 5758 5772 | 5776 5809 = 0.53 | 18.6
